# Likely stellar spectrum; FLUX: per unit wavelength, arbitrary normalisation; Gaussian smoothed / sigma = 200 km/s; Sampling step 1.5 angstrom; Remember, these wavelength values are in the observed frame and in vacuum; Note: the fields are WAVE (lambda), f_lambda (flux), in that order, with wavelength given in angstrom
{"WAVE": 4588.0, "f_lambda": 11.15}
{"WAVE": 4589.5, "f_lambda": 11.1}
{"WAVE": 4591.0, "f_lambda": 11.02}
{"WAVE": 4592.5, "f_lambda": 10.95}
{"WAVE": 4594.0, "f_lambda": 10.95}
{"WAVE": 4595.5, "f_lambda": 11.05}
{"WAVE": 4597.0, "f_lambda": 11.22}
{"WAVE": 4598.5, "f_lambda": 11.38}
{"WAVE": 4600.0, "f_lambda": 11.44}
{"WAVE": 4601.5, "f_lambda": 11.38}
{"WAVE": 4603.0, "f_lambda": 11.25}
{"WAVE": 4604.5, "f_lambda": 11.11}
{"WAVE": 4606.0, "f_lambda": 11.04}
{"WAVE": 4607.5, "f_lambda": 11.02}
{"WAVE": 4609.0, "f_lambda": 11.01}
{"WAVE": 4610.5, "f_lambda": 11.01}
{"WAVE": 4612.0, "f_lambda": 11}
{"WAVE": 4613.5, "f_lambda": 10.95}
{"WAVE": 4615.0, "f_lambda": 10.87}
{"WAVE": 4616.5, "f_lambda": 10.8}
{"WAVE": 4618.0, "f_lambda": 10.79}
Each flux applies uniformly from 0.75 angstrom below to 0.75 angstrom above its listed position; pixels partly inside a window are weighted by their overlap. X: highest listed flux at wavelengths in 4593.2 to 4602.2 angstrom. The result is 11.44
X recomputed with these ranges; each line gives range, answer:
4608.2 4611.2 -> 11.01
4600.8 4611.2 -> 11.38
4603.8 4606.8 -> 11.11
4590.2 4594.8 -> 11.02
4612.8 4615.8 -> 10.95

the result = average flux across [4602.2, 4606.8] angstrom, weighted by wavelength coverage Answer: 11.1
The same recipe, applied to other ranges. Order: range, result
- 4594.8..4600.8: 11.3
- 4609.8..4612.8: 11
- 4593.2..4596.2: 11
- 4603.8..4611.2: 11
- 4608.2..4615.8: 11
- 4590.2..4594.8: 11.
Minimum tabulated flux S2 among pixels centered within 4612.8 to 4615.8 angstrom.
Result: 10.87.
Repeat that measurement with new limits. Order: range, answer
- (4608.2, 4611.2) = 11.01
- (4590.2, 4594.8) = 10.95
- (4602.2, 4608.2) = 11.02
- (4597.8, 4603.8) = 11.25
